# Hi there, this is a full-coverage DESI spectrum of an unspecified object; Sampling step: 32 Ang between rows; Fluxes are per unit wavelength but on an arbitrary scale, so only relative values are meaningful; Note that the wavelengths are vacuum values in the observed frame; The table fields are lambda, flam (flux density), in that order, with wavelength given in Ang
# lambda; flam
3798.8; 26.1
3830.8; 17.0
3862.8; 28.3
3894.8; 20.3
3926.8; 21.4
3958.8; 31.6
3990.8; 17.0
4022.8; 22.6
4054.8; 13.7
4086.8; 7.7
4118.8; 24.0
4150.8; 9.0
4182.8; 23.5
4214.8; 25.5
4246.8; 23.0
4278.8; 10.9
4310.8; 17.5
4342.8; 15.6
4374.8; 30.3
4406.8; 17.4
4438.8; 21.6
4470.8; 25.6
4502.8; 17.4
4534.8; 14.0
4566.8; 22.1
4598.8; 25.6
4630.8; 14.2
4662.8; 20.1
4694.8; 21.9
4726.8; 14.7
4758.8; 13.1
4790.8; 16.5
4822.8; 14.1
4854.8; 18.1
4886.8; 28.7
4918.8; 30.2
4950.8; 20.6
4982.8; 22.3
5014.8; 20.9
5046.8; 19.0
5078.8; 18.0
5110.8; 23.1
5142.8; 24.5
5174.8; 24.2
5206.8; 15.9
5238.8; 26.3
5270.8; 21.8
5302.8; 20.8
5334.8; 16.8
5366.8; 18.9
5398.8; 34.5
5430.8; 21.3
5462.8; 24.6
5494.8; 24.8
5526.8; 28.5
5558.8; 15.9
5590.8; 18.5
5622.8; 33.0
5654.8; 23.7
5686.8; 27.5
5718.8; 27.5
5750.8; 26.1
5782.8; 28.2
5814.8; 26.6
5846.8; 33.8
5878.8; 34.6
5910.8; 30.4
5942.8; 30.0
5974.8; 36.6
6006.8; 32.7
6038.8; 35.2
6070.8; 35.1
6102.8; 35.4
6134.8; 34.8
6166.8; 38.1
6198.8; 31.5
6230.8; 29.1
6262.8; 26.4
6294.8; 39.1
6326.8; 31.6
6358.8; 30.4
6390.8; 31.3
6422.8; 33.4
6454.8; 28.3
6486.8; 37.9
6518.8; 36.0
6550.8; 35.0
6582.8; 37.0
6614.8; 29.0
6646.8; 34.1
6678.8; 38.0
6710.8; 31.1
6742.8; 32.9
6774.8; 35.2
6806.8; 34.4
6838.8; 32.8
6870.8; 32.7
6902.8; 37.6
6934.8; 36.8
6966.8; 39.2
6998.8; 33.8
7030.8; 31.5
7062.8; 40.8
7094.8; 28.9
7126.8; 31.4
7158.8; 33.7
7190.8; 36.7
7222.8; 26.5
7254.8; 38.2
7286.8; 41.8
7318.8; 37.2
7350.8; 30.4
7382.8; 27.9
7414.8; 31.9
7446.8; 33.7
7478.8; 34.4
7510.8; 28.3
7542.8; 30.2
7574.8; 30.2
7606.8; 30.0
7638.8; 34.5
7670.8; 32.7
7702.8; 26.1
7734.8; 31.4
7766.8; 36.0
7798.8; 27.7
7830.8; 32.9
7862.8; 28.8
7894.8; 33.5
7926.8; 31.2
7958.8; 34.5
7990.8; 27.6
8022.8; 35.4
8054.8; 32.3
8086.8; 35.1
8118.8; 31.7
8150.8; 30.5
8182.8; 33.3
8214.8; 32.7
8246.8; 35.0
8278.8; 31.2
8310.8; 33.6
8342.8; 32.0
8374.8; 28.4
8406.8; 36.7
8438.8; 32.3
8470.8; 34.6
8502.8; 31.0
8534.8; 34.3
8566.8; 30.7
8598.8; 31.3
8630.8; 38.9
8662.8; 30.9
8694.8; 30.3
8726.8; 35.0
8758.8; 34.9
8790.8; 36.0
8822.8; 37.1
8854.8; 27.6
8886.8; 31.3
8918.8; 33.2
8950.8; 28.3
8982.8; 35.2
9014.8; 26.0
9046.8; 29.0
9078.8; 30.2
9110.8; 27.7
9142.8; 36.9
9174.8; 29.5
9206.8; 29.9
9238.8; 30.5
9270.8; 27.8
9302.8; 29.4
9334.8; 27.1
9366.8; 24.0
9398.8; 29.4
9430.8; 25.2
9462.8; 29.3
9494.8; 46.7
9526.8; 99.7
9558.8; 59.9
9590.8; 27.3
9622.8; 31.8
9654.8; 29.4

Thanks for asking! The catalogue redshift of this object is 0.45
